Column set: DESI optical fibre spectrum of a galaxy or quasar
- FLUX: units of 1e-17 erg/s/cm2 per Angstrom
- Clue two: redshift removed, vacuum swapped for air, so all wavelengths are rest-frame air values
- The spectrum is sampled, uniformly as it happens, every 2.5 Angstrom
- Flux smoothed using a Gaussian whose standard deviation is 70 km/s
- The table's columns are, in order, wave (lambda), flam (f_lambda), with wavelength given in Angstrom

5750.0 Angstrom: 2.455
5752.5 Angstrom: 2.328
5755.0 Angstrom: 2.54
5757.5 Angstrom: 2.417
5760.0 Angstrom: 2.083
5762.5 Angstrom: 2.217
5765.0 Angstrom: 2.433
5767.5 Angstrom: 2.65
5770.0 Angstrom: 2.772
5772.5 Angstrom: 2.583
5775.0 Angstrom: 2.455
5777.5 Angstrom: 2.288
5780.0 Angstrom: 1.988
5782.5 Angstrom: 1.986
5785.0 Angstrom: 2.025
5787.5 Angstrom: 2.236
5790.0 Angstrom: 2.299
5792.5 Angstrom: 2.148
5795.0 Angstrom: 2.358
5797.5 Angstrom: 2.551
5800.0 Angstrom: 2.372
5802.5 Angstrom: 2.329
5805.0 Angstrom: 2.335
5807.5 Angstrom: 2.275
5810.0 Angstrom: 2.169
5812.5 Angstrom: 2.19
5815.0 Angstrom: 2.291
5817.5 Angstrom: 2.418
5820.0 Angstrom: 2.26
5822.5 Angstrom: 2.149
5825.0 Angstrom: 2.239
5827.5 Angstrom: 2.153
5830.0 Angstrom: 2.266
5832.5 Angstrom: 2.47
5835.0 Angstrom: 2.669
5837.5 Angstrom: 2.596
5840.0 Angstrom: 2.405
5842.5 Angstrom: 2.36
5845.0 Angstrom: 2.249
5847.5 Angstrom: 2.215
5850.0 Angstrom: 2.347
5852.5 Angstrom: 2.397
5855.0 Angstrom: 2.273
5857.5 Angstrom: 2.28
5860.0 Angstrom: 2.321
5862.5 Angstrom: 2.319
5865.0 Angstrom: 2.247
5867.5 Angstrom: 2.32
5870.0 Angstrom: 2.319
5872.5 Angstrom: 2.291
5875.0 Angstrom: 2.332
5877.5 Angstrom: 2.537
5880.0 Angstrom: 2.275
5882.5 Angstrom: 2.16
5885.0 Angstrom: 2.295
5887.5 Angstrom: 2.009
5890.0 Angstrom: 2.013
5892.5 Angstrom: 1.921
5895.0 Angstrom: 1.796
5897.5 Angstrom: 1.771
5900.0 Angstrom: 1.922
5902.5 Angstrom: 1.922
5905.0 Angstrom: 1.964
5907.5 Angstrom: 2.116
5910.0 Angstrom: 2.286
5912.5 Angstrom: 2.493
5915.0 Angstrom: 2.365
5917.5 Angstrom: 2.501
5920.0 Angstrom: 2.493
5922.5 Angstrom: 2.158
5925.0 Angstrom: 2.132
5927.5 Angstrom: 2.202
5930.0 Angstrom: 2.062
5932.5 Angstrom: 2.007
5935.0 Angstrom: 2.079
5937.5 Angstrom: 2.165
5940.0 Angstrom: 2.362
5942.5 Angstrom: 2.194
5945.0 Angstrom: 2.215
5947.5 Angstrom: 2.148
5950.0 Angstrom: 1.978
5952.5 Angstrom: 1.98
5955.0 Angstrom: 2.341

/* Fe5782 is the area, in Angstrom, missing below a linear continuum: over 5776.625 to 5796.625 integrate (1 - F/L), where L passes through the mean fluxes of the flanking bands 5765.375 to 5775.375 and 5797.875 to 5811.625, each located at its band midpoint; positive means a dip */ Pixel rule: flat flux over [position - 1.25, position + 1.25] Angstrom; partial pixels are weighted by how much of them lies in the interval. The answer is 2.4 Angstrom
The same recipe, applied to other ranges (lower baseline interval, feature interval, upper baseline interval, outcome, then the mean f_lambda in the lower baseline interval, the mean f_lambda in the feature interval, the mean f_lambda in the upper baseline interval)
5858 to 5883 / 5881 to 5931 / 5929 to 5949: 2.23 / 2.32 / 2.13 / 2.15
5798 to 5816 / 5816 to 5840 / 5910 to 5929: -0.64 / 2.29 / 2.36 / 2.33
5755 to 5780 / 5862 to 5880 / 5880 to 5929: -1.06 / 2.42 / 2.33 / 2.14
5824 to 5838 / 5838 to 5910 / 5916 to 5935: 3.57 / 2.39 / 2.2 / 2.21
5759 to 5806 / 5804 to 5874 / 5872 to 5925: -2.10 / 2.32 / 2.32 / 2.17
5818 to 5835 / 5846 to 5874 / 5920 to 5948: -0.58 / 2.29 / 2.3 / 2.17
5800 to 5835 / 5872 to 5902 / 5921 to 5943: 1.46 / 2.29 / 2.1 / 2.15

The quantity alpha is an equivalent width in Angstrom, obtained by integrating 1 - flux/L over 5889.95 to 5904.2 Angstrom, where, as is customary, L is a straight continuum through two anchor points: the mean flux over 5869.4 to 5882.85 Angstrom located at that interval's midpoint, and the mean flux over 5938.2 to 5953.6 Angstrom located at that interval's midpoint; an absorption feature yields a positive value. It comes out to 2.5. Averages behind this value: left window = 2.33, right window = 2.15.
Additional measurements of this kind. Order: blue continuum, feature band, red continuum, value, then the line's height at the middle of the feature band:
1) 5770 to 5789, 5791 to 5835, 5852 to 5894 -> -0.9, 2.26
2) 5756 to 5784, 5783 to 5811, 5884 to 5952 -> 0.4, 2.31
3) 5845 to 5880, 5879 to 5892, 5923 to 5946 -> 0.8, 2.27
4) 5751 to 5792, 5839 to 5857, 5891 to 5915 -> -1.3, 2.16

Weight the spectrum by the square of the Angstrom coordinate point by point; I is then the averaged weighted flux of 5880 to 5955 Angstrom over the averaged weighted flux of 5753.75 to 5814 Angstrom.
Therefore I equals 0.96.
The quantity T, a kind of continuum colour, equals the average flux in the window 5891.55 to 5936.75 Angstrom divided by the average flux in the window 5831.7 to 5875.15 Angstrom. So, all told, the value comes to 0.9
